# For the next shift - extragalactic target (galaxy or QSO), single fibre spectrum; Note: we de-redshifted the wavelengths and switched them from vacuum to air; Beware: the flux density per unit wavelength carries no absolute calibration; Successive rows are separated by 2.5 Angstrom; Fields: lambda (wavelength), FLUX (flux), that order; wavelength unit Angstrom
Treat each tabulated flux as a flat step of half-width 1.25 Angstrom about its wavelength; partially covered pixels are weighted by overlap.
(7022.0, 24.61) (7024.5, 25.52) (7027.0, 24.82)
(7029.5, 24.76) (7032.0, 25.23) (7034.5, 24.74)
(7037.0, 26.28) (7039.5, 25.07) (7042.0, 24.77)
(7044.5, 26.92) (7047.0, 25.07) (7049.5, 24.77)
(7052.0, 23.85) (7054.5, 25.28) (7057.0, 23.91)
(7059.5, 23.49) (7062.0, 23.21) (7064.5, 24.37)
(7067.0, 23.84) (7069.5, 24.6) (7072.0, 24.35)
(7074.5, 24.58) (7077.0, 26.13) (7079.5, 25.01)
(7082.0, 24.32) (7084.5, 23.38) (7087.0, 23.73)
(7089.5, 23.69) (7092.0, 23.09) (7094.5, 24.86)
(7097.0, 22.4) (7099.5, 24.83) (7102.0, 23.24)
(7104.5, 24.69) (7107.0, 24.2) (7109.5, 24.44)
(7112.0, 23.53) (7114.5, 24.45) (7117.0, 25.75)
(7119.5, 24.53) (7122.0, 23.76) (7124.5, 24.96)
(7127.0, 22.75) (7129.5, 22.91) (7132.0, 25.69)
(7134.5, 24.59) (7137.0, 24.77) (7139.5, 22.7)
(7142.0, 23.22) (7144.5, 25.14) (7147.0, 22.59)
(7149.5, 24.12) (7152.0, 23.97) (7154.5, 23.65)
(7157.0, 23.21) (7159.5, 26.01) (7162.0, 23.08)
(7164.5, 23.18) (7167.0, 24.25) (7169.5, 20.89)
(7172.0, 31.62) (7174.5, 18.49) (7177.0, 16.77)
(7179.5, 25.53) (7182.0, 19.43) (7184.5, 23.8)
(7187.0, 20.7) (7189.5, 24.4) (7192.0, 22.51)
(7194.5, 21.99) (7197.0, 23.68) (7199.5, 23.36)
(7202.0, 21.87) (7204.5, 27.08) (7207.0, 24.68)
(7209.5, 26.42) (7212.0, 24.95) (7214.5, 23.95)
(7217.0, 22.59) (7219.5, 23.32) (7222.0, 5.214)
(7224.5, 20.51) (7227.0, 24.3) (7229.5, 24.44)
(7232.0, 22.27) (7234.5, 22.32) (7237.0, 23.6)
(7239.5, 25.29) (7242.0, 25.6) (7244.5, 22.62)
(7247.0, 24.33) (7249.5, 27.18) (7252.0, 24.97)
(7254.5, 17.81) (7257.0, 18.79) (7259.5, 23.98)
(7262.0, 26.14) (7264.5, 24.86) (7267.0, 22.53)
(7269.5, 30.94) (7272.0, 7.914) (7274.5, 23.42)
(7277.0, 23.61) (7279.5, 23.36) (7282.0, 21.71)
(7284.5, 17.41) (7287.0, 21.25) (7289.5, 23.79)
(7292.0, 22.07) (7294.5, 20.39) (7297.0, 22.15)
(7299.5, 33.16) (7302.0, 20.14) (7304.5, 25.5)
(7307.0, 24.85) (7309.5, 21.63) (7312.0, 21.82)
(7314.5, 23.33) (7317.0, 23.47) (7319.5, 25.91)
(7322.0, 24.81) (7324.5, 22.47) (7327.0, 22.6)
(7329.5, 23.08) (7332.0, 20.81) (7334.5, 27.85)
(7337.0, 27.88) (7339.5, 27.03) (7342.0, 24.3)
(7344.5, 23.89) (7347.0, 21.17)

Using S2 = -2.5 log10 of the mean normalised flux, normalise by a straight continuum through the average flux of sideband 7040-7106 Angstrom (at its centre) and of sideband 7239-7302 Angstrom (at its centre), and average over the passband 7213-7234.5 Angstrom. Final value 0.11 mag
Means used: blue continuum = 24.3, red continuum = 22.9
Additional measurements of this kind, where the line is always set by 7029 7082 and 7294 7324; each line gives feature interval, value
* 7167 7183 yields 0.10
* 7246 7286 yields 0.08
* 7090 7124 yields 0.02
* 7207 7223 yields 0.13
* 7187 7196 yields 0.08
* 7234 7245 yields 0.01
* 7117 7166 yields 0.02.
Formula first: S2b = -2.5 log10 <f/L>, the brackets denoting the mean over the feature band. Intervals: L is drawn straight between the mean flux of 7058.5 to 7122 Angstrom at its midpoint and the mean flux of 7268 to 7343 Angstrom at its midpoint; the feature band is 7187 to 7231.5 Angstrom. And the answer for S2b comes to 0.05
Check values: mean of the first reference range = 24.2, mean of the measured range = 22.6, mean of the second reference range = 23.3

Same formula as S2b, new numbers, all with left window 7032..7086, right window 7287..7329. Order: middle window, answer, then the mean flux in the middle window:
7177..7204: 0.070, 22.6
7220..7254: 0.068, 22.4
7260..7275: 0.050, 22.7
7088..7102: 0.035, 23.7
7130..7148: 0.011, 24.1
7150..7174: -0.001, 24.2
